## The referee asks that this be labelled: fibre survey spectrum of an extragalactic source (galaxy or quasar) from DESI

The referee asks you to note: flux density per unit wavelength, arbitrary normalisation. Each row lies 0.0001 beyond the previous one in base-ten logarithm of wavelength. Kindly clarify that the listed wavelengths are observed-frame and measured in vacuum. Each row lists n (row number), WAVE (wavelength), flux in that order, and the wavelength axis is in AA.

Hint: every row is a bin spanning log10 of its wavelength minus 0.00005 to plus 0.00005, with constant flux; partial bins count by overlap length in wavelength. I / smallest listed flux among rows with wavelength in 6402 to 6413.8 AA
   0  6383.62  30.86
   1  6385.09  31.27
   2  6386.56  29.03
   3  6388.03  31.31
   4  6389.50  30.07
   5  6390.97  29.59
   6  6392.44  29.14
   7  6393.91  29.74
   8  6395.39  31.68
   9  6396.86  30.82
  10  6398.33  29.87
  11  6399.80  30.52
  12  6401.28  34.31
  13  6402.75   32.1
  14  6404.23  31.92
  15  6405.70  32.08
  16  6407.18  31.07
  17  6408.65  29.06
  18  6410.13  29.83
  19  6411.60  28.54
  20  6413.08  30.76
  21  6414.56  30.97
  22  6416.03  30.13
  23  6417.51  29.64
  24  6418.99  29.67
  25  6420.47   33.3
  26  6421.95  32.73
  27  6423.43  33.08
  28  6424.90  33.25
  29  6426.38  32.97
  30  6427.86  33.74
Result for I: 28.54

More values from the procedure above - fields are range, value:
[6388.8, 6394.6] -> 29.14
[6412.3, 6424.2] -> 29.64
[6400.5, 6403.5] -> 32.1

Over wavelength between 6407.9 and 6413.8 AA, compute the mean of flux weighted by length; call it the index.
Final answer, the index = 29.6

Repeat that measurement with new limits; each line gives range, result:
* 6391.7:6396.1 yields 30.2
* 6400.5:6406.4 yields 32.6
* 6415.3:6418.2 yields 29.9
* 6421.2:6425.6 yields 33.1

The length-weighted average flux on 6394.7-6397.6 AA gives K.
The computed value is 31.3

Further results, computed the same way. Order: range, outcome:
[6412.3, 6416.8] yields 30.6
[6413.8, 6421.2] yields 30.7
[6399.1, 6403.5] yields 32.3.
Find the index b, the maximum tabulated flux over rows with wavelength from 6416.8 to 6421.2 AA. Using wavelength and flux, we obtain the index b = 33.3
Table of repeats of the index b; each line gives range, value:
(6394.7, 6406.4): 34.31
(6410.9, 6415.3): 30.97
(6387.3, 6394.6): 31.31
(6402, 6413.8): 32.1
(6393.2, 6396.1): 31.68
